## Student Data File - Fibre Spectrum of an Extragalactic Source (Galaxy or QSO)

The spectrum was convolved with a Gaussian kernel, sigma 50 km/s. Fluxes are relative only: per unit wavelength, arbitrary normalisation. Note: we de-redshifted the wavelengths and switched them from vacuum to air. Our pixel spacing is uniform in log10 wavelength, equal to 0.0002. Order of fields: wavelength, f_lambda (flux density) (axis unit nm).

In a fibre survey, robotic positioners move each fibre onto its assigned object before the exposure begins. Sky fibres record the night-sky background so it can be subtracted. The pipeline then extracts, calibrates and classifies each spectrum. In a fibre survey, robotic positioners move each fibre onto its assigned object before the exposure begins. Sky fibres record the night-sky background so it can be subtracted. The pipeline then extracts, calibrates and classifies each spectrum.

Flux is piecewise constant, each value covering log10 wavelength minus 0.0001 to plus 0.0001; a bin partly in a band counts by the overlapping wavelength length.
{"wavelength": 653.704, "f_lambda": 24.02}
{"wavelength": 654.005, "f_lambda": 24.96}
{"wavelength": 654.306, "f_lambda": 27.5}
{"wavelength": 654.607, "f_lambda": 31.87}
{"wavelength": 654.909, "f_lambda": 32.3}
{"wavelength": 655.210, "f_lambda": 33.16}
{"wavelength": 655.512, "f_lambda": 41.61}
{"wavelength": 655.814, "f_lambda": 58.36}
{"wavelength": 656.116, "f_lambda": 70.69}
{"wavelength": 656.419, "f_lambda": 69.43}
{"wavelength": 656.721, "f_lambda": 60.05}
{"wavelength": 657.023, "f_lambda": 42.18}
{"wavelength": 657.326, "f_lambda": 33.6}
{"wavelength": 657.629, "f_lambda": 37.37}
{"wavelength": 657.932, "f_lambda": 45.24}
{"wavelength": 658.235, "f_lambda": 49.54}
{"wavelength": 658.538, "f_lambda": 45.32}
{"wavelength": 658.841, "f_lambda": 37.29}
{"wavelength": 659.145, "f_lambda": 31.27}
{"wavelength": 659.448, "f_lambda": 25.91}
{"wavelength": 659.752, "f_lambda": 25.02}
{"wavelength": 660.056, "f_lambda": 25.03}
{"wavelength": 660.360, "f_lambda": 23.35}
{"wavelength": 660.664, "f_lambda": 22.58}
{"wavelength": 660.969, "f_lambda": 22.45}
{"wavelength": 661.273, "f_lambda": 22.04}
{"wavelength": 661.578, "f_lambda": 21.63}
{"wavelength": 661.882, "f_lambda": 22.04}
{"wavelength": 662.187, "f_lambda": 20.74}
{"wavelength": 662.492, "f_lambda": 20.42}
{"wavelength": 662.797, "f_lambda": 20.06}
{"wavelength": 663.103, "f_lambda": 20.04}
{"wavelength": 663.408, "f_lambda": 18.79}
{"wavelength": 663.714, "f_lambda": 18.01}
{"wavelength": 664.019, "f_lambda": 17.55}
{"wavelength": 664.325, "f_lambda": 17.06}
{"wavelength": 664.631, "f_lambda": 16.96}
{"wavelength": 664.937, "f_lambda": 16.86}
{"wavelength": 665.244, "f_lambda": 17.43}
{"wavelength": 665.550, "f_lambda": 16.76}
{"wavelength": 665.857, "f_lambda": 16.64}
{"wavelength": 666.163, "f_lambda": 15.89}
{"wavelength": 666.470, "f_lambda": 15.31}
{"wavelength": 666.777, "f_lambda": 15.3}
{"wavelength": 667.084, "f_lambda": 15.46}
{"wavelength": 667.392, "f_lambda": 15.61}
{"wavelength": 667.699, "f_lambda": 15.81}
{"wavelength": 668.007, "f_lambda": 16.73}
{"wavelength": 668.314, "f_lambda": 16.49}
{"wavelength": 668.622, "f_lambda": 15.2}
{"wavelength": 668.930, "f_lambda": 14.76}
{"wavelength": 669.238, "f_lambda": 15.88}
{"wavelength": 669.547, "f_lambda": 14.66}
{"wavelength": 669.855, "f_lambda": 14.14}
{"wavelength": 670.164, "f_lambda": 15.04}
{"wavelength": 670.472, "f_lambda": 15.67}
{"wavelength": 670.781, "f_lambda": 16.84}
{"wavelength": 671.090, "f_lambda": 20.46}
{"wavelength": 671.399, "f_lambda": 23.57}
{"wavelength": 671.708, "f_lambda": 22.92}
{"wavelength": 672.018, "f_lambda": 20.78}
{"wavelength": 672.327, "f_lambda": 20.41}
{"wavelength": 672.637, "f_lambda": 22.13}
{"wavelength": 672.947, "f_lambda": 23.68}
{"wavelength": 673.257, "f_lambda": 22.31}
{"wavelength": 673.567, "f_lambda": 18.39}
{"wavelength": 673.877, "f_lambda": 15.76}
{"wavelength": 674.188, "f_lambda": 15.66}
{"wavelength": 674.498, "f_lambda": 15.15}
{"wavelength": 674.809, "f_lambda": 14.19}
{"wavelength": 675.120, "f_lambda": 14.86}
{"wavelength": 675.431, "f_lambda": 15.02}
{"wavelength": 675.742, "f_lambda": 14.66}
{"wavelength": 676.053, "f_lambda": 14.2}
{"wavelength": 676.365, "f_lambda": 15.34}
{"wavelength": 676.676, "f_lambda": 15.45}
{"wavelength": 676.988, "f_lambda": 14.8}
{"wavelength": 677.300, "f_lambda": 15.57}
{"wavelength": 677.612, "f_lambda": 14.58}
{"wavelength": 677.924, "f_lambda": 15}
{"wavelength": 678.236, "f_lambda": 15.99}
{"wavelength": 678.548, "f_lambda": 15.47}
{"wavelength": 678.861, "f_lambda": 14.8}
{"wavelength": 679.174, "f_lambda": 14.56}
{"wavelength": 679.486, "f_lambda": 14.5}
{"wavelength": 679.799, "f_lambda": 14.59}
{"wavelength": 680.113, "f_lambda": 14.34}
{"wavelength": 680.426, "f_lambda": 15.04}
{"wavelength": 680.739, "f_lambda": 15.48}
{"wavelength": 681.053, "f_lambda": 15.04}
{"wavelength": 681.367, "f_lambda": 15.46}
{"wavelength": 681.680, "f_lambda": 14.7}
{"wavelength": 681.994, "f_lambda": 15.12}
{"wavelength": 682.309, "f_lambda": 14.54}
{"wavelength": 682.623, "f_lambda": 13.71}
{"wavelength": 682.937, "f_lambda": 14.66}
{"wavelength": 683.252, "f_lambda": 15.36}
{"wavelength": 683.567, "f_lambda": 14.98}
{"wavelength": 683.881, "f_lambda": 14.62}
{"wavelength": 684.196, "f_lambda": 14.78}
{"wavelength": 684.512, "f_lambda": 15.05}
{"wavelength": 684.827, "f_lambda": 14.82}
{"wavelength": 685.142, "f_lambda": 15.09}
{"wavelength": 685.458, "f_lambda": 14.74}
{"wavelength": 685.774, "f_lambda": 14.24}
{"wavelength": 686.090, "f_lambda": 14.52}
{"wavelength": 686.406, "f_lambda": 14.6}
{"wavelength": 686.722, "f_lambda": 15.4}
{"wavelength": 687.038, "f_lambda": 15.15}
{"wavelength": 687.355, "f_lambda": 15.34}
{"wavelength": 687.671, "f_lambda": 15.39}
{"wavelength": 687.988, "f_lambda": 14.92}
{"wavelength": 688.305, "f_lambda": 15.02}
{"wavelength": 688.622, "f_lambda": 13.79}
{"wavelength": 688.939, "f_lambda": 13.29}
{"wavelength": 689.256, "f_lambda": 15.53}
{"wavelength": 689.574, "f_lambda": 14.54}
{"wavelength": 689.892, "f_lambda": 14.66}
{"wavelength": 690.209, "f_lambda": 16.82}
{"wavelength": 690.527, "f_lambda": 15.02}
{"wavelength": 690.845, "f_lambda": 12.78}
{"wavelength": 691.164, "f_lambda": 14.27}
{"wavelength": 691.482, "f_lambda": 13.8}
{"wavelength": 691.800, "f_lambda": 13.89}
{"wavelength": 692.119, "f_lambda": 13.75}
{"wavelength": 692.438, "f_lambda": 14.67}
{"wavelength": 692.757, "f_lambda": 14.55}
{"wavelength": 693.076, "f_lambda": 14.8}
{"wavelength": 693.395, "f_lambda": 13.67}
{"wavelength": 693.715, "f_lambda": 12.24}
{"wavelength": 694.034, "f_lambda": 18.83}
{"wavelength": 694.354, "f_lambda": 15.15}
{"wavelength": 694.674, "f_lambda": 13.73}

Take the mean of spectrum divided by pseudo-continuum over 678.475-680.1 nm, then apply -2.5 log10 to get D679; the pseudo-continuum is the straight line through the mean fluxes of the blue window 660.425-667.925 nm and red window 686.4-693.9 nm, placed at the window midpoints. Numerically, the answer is 0.10 mag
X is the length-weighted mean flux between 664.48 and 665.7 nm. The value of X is 17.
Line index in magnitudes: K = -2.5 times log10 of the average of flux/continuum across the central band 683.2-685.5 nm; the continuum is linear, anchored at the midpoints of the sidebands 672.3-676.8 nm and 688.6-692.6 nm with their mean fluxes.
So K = 0.036 mag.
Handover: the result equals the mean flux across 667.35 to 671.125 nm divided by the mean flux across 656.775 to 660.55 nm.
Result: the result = 0.4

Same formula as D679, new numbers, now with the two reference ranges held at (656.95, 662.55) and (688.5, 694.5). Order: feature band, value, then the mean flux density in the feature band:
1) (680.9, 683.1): 0.287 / 14.7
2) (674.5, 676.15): 0.465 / 14.7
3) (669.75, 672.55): 0.273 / 19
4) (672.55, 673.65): 0.085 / 21.8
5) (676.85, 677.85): 0.391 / 15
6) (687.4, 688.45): 0.080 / 15.1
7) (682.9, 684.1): 0.231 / 14.9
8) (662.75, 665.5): 0.482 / 18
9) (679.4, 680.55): 0.352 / 14.6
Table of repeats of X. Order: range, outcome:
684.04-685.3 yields 14.9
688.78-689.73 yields 14.5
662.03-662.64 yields 20.6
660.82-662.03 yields 22.1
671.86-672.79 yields 21.1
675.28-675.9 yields 14.8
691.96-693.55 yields 14.3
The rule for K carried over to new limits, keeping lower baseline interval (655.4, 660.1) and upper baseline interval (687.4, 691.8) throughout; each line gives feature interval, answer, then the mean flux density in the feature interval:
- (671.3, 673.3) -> 0.35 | 22.2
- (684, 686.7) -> 0.25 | 14.8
